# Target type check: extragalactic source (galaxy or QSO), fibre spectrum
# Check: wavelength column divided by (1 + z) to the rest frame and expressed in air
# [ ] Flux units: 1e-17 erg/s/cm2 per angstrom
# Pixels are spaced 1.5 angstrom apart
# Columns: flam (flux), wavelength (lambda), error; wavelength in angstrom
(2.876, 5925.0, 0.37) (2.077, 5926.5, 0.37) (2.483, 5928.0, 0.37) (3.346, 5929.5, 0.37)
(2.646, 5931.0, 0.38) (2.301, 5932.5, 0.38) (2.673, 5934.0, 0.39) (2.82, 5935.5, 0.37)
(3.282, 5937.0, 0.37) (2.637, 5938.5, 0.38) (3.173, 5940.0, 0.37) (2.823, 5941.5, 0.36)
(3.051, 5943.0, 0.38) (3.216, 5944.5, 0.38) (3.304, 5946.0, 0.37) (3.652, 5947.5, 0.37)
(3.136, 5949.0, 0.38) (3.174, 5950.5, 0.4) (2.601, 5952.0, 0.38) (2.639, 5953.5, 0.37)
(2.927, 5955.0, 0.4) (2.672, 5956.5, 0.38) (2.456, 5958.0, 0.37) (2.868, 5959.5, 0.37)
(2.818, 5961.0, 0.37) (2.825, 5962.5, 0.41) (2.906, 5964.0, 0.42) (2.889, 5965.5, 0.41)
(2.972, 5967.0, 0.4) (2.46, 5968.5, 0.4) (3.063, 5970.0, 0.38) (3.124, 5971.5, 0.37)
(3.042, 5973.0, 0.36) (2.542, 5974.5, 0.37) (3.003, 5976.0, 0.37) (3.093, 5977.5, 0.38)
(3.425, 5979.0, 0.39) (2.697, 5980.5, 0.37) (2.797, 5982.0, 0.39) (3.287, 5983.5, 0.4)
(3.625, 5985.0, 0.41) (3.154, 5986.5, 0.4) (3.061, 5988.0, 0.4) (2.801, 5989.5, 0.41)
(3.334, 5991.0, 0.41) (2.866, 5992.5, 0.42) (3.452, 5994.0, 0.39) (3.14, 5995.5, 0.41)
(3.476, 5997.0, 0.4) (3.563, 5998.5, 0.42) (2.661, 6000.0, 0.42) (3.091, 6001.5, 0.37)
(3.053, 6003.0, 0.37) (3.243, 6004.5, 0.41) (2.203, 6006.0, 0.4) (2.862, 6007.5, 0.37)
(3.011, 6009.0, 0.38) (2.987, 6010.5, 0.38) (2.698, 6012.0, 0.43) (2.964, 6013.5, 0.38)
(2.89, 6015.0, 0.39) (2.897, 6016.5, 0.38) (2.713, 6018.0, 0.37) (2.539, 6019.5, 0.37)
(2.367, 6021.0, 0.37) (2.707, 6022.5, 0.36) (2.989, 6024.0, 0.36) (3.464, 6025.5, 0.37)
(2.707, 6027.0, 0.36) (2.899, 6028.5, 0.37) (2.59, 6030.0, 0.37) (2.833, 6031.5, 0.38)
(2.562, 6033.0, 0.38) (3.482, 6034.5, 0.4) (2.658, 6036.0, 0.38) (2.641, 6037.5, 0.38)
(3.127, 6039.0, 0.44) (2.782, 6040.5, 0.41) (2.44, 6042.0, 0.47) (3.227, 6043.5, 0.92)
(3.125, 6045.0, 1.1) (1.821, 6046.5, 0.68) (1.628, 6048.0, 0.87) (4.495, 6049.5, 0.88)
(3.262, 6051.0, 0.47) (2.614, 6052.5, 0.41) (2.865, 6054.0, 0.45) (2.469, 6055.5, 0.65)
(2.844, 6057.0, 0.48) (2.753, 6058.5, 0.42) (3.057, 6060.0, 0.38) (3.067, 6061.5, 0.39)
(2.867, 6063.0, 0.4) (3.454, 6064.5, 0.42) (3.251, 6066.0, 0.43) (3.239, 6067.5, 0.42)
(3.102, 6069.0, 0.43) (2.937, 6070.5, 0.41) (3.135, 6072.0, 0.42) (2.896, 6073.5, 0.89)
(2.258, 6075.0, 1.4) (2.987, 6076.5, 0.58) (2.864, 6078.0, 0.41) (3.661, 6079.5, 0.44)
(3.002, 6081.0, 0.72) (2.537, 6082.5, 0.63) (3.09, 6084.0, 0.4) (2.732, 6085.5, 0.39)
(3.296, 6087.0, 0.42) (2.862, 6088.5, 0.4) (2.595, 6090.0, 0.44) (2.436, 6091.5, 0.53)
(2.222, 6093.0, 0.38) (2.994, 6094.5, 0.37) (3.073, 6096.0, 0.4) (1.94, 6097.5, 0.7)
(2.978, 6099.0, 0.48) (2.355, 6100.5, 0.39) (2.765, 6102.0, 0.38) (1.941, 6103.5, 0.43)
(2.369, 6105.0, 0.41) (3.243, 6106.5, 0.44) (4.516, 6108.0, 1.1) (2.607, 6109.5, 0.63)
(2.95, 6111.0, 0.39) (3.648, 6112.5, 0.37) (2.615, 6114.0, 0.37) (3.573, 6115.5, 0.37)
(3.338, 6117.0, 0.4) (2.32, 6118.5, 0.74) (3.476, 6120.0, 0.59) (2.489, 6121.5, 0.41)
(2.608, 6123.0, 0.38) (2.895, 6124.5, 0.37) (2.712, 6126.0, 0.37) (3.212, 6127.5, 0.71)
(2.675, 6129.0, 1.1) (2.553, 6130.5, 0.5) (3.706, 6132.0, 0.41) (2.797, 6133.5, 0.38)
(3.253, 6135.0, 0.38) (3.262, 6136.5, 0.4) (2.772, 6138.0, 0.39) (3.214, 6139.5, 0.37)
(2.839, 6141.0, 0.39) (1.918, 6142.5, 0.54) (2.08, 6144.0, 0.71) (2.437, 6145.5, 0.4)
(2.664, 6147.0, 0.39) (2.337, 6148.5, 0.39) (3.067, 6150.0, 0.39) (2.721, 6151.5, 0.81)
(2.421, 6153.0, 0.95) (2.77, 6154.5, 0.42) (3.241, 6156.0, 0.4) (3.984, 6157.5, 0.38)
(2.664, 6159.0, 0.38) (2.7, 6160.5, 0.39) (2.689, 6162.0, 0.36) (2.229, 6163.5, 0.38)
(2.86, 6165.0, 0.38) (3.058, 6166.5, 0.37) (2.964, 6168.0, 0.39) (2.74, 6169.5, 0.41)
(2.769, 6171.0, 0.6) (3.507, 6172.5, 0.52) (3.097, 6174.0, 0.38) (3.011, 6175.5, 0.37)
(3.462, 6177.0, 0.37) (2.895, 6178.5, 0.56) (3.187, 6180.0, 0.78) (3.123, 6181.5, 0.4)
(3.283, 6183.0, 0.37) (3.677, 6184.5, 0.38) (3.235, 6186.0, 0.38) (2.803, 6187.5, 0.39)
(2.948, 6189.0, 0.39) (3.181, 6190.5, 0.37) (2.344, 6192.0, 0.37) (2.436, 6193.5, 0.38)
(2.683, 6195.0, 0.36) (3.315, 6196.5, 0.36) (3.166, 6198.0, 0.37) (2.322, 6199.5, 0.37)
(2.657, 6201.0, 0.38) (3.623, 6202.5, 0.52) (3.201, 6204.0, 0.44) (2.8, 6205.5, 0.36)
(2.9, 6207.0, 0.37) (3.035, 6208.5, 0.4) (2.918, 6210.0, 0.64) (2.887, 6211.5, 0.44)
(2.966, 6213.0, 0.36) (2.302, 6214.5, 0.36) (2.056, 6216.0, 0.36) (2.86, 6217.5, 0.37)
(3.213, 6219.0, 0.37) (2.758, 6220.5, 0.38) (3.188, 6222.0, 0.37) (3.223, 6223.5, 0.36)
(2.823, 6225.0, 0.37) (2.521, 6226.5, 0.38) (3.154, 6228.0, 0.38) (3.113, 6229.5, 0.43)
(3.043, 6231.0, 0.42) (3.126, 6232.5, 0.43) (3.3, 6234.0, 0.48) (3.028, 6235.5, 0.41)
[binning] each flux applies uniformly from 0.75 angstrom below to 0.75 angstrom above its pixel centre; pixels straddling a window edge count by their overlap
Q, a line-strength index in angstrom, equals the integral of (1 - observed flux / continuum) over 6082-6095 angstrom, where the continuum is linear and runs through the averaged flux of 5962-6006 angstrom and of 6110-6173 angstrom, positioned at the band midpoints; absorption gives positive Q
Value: 0.8 angstrom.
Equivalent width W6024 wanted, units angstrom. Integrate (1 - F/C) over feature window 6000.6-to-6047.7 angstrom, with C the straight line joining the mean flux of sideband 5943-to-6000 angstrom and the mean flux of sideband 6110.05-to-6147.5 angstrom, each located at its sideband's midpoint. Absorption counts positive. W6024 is 2.6 angstrom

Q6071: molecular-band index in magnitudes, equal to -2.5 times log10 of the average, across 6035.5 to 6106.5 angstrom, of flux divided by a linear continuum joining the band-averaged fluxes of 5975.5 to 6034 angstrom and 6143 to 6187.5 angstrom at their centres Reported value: 0.04 mag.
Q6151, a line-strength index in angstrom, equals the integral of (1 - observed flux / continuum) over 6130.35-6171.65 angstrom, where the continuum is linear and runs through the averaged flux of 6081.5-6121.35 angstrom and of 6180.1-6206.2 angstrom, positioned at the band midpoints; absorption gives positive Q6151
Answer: 1.6 angstrom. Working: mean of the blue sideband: 2.86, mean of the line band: 2.81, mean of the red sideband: 2.99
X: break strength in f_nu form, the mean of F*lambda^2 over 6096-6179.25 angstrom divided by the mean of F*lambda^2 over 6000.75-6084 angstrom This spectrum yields 1.03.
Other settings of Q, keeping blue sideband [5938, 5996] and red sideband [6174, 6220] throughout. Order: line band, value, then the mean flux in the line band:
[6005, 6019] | 0.8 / 2.81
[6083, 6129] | 1.7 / 2.86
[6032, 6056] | 1.2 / 2.83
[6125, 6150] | 1.5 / 2.79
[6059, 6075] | -0.4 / 3.06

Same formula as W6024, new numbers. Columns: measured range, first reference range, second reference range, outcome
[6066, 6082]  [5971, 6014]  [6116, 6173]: -0.4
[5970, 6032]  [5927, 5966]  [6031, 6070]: -1.5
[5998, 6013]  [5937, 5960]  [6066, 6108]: -0.1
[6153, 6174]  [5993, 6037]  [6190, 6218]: -0.6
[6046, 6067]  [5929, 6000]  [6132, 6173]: 0.0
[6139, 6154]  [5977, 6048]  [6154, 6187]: 2.3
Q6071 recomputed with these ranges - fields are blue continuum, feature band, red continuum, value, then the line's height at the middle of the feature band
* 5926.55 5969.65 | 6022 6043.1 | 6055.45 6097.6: 0.01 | 2.89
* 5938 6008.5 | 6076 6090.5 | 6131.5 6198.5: -0.01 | 2.95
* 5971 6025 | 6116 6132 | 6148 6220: 0.02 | 2.94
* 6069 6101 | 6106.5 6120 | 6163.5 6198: -0.12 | 2.87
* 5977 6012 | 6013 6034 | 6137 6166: 0.08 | 3.01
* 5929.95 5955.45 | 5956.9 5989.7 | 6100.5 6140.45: 0.00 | 2.95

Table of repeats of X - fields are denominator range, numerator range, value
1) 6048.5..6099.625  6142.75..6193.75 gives 1.02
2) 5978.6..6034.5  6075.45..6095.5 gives 0.99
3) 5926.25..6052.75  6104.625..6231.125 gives 1.06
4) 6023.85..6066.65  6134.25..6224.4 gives 1.05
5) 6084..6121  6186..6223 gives 1.03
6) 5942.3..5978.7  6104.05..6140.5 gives 1.09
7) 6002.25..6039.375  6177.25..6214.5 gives 1.11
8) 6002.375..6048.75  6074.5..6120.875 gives 1.06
